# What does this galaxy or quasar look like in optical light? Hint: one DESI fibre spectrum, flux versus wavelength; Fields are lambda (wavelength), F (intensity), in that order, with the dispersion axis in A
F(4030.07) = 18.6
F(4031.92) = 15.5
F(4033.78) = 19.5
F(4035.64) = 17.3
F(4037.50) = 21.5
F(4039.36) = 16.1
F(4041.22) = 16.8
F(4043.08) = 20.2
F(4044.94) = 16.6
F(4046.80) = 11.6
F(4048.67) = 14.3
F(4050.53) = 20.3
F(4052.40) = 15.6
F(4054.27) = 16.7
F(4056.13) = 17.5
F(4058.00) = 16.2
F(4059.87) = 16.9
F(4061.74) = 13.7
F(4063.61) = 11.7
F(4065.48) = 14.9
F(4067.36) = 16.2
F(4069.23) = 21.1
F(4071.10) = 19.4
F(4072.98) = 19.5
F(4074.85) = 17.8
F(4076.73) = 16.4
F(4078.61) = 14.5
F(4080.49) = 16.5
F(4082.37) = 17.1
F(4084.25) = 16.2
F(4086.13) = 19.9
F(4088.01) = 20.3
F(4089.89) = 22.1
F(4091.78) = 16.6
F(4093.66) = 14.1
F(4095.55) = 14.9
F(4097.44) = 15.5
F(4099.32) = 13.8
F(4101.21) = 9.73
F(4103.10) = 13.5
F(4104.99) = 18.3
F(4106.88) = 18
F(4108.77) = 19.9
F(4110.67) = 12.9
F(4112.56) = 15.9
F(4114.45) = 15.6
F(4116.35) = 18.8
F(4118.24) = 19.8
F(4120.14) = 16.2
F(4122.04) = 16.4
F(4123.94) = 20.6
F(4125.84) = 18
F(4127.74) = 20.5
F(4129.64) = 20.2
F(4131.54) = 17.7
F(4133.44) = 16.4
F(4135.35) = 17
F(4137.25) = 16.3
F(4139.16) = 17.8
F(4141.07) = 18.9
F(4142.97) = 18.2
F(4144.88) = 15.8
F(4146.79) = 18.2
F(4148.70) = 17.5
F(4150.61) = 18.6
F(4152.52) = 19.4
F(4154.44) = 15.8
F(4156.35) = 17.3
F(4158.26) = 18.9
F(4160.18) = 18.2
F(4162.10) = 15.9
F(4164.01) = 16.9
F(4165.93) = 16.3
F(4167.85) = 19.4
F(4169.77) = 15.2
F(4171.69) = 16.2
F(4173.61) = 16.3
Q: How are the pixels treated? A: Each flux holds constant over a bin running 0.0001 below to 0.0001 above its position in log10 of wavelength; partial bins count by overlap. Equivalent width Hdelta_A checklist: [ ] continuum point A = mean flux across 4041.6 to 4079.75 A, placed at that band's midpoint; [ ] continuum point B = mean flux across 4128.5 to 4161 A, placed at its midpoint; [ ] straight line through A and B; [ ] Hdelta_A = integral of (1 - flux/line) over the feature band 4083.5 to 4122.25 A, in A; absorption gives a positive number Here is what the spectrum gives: 1.30 A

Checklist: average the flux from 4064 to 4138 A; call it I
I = 17.1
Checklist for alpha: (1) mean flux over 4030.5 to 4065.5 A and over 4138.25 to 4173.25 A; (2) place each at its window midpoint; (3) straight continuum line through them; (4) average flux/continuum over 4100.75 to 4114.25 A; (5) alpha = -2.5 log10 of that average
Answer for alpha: 0.09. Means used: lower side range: 16.5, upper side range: 17.5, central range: 15.7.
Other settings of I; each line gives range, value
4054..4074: 16.7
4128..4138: 17.8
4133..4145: 17.3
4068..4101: 17.2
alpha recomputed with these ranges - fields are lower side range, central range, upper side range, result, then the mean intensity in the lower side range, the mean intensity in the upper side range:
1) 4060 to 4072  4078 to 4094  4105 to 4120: -0.06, 16.2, 17.3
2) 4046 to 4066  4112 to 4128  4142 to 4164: -0.07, 15.4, 17.6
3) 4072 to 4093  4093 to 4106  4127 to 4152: 0.24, 17.9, 17.9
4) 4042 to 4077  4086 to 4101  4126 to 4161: 0.03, 16.7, 17.9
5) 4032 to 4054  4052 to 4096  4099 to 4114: -0.05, 17.2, 15.3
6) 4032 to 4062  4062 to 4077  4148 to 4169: 0.01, 17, 17.6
